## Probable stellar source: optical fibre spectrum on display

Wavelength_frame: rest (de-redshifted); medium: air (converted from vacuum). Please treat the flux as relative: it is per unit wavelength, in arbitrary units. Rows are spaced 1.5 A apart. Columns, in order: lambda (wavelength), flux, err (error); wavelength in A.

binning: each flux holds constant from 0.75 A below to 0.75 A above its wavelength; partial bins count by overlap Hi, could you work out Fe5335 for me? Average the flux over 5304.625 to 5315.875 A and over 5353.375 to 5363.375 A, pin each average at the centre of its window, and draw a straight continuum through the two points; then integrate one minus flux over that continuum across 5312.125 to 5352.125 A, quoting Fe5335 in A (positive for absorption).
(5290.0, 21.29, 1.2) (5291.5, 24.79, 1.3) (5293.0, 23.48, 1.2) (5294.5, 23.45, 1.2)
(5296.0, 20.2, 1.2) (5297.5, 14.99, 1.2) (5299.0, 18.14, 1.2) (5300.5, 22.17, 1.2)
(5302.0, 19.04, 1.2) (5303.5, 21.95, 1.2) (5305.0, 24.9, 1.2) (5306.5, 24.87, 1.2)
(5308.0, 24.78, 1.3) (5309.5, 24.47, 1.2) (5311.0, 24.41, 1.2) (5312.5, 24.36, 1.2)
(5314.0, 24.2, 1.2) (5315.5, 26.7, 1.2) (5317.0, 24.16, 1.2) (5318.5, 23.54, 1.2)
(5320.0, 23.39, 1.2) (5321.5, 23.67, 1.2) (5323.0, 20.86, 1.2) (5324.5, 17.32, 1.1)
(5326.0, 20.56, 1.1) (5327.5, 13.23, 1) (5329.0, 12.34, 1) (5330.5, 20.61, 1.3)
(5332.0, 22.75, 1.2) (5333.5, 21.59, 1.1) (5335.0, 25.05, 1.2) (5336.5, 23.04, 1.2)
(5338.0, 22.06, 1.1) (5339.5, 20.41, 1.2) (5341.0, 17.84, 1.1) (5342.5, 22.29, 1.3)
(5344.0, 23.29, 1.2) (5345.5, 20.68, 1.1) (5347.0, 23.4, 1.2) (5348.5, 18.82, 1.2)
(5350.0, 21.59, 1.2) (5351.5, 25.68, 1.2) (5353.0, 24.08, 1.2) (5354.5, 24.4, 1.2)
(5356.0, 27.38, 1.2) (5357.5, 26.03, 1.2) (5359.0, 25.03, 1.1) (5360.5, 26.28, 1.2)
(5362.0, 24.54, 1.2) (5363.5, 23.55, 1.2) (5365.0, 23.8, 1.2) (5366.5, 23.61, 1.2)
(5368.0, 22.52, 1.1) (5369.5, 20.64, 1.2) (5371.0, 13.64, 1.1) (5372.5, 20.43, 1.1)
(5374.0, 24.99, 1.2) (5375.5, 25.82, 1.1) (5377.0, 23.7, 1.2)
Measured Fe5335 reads 5.58 A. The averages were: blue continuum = 24.8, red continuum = 25.4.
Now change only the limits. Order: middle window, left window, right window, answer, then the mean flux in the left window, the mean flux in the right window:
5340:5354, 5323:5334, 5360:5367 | -0.27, 18.4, 24.3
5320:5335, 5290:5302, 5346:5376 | 1.59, 20.9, 23.3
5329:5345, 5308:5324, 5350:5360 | 2.06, 23.9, 25.2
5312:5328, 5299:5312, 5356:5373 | 0.65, 23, 23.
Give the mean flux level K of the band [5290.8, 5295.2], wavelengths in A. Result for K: 23.9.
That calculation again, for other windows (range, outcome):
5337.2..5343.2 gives 20.7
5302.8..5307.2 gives 23.9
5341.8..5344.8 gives 22.8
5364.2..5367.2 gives 23.7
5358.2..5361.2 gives 25.7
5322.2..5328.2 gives 18.1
